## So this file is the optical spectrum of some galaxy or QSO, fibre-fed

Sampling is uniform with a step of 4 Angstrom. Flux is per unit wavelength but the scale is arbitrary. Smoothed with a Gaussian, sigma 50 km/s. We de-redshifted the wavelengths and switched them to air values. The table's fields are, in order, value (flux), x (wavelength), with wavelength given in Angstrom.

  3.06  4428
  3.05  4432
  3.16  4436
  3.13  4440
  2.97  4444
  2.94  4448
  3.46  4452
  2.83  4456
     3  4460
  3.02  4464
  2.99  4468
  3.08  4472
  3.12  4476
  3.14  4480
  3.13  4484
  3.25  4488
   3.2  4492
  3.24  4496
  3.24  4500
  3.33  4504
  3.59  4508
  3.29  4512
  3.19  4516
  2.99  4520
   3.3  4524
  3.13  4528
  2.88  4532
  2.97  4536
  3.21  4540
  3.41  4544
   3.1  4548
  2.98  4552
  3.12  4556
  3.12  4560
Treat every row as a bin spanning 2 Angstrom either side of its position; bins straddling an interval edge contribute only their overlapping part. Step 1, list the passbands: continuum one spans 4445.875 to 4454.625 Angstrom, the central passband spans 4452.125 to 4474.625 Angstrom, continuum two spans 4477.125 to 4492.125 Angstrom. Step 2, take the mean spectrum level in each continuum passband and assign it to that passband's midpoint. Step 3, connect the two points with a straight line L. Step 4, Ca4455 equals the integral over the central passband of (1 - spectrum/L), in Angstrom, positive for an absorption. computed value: 1.0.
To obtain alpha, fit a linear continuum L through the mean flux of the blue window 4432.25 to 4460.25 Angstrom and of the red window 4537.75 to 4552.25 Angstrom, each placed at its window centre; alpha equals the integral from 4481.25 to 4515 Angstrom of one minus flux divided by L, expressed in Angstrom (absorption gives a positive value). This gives -1.51 Angstrom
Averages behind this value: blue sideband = 3.07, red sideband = 3.19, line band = 3.28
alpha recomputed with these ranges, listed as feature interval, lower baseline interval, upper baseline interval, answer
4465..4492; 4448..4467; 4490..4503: 0.28 Angstrom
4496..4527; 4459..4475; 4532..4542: -2.32 Angstrom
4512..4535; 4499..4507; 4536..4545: 1.14 Angstrom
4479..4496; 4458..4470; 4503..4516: 0.04 Angstrom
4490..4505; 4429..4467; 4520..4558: -0.76 Angstrom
